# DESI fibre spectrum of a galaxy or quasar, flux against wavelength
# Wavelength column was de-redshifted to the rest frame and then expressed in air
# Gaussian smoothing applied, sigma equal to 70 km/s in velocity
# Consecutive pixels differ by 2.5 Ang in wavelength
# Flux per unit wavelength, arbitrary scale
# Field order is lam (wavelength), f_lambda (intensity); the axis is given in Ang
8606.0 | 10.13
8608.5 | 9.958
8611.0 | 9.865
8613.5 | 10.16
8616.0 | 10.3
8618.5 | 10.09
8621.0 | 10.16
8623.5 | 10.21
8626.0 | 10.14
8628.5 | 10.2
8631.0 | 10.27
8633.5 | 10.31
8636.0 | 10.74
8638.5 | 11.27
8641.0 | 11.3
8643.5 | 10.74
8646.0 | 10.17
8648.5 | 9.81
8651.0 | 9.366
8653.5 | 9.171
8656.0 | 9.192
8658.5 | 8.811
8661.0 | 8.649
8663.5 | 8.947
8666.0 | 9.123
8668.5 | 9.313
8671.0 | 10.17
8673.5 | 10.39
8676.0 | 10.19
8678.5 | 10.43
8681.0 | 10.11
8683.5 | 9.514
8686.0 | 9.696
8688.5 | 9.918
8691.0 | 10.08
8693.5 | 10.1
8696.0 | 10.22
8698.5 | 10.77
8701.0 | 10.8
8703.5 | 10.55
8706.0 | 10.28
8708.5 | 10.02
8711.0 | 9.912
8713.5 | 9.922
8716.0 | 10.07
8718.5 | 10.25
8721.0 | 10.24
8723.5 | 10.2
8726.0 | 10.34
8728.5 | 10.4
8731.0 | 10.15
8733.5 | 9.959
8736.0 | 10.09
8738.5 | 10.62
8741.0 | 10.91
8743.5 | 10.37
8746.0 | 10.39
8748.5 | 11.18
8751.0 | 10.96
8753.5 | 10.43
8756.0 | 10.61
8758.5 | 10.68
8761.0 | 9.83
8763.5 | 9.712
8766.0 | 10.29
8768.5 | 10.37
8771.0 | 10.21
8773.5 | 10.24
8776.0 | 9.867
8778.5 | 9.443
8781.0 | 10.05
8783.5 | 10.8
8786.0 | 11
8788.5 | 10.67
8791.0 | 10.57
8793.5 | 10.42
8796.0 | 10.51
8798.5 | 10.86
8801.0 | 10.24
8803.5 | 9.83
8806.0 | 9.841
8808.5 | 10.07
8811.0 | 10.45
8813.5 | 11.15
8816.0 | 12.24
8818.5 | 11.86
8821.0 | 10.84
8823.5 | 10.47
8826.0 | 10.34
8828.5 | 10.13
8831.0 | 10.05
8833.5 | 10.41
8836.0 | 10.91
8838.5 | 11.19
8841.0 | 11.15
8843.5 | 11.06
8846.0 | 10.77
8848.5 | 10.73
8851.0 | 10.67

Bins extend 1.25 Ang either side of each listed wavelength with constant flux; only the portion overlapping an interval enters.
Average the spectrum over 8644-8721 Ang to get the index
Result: 9.88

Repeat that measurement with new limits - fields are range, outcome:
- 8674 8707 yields 10.2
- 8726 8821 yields 10.5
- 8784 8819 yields 10.7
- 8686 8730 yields 10.2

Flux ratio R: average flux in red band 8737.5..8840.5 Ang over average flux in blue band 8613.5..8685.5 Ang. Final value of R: 1.06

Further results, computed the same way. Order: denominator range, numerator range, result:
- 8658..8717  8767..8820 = 1.06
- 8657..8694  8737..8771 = 1.08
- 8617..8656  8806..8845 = 1.05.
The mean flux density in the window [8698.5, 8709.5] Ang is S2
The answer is 10.5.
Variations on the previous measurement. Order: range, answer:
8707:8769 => 10.3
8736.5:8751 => 10.7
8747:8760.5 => 10.7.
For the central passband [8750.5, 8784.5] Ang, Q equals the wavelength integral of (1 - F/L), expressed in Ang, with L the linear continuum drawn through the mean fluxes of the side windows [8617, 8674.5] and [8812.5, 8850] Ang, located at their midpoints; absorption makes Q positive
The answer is 1.05 Ang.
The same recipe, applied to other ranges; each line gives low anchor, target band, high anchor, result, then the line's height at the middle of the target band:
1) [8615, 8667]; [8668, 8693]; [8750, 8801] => 0.18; 10.1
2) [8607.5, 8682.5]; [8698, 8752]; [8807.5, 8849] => -0.13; 10.3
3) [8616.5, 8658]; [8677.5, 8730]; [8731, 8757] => 1.09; 10.4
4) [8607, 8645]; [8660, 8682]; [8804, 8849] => 1.58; 10.5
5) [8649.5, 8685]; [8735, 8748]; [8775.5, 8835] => -0.60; 10.1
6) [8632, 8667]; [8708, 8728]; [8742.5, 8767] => 0.20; 10.2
